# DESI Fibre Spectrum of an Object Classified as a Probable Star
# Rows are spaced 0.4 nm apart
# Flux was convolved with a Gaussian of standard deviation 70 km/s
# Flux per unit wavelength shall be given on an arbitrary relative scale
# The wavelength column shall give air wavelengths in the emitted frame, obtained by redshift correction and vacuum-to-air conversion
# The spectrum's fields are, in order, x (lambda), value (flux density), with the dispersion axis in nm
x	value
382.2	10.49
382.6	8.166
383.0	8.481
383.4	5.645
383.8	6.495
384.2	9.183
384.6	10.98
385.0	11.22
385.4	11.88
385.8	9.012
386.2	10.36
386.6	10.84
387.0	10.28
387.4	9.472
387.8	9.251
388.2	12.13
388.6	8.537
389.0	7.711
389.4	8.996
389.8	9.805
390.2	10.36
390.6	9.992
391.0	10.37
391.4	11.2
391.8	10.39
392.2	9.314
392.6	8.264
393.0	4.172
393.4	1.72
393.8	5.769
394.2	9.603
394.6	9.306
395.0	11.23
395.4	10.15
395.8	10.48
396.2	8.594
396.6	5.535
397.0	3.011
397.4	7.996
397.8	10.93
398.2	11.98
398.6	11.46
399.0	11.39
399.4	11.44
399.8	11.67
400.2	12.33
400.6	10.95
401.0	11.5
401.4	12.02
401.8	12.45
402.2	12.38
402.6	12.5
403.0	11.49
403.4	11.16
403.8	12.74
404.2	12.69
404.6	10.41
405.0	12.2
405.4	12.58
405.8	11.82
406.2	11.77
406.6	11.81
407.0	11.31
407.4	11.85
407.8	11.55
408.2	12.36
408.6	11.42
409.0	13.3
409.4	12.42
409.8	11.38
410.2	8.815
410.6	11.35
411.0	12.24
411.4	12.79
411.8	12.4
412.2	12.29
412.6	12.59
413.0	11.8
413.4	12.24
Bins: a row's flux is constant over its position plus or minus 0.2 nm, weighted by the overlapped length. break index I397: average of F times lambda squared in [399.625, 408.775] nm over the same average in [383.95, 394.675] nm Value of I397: 1.39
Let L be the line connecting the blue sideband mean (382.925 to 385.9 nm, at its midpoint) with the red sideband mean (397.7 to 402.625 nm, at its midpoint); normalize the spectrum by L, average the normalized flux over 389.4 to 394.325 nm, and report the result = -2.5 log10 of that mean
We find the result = 0.22 mag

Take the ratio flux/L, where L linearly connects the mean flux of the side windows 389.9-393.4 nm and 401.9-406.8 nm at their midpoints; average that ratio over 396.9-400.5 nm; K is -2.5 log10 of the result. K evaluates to 0.02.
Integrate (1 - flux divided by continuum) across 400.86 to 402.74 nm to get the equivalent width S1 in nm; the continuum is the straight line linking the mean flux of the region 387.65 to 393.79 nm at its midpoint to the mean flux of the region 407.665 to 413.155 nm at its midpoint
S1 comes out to -0.30 nm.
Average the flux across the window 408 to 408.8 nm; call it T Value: 11.9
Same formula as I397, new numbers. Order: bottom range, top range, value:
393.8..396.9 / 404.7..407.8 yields 1.41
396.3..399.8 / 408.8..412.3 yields 1.35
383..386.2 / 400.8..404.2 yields 1.43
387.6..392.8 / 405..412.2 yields 1.34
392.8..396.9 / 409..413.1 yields 1.71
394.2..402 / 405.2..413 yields 1.23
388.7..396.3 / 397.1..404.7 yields 1.36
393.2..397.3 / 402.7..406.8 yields 1.65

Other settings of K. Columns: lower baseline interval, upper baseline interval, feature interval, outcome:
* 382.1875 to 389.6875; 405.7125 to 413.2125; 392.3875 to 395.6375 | 0.33 mag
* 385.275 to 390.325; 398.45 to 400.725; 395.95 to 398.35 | 0.37 mag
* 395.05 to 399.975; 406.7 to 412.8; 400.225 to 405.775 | -0.13 mag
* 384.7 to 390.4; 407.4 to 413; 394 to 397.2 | 0.25 mag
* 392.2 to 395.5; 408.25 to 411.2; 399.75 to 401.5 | -0.25 mag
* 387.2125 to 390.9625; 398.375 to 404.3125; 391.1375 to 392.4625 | -0.01 mag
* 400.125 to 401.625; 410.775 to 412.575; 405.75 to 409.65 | 0.02 mag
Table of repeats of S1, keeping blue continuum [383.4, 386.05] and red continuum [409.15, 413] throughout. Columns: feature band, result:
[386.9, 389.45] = 0.08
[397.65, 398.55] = -0.07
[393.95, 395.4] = 0.06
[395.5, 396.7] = 0.22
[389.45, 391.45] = -0.04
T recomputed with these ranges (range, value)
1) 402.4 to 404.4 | 12.1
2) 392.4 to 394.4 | 5.91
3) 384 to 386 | 10.5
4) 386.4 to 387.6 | 10.2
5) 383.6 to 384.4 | 7.84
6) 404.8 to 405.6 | 12.4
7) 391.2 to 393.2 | 8.67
